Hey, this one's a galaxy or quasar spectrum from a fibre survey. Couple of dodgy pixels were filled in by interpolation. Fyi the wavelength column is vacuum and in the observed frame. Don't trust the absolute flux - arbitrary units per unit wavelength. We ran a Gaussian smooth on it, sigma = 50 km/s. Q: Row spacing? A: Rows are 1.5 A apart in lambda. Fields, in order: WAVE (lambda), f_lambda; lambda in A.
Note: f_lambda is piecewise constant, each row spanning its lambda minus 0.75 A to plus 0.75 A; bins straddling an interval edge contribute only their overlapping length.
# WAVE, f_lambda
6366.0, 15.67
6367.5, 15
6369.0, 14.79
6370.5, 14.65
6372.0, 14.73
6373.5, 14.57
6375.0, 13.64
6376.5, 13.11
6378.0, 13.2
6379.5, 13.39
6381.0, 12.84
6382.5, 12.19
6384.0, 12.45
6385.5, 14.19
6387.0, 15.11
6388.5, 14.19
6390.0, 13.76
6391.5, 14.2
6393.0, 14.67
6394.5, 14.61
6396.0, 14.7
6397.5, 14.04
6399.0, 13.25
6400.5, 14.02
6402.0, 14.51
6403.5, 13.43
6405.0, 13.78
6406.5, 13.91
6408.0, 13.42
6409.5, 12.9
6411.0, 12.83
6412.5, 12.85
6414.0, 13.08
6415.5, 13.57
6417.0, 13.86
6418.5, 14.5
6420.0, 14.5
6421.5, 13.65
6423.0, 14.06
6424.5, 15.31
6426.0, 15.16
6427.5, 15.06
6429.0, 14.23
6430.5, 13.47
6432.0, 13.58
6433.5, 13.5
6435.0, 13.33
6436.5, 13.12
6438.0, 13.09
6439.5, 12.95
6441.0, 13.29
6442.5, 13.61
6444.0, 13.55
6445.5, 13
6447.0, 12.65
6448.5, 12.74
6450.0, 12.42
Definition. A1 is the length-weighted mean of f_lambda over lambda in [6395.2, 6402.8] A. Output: 14.1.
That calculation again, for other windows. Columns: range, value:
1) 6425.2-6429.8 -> 14.8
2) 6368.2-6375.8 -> 14.5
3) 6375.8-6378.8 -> 13.2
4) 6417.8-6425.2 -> 14.4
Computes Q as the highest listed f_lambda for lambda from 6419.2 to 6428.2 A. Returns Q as 15.31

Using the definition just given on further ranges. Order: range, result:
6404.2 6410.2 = 13.91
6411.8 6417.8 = 13.86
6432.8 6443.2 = 13.61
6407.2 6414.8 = 13.42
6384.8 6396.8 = 15.11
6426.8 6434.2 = 15.06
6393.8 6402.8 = 14.7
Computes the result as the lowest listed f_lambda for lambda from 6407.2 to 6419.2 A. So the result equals 12.83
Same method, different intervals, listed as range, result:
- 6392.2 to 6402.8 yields 13.25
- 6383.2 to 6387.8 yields 12.45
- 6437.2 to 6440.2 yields 12.95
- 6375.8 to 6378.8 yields 13.11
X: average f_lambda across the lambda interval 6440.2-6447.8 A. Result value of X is 13.2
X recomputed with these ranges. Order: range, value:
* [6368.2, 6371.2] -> 14.7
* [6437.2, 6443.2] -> 13.2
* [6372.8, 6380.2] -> 13.6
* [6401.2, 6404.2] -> 14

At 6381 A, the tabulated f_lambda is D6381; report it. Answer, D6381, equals 12.84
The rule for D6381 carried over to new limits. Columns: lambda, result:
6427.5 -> 15.06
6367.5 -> 15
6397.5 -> 14.04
